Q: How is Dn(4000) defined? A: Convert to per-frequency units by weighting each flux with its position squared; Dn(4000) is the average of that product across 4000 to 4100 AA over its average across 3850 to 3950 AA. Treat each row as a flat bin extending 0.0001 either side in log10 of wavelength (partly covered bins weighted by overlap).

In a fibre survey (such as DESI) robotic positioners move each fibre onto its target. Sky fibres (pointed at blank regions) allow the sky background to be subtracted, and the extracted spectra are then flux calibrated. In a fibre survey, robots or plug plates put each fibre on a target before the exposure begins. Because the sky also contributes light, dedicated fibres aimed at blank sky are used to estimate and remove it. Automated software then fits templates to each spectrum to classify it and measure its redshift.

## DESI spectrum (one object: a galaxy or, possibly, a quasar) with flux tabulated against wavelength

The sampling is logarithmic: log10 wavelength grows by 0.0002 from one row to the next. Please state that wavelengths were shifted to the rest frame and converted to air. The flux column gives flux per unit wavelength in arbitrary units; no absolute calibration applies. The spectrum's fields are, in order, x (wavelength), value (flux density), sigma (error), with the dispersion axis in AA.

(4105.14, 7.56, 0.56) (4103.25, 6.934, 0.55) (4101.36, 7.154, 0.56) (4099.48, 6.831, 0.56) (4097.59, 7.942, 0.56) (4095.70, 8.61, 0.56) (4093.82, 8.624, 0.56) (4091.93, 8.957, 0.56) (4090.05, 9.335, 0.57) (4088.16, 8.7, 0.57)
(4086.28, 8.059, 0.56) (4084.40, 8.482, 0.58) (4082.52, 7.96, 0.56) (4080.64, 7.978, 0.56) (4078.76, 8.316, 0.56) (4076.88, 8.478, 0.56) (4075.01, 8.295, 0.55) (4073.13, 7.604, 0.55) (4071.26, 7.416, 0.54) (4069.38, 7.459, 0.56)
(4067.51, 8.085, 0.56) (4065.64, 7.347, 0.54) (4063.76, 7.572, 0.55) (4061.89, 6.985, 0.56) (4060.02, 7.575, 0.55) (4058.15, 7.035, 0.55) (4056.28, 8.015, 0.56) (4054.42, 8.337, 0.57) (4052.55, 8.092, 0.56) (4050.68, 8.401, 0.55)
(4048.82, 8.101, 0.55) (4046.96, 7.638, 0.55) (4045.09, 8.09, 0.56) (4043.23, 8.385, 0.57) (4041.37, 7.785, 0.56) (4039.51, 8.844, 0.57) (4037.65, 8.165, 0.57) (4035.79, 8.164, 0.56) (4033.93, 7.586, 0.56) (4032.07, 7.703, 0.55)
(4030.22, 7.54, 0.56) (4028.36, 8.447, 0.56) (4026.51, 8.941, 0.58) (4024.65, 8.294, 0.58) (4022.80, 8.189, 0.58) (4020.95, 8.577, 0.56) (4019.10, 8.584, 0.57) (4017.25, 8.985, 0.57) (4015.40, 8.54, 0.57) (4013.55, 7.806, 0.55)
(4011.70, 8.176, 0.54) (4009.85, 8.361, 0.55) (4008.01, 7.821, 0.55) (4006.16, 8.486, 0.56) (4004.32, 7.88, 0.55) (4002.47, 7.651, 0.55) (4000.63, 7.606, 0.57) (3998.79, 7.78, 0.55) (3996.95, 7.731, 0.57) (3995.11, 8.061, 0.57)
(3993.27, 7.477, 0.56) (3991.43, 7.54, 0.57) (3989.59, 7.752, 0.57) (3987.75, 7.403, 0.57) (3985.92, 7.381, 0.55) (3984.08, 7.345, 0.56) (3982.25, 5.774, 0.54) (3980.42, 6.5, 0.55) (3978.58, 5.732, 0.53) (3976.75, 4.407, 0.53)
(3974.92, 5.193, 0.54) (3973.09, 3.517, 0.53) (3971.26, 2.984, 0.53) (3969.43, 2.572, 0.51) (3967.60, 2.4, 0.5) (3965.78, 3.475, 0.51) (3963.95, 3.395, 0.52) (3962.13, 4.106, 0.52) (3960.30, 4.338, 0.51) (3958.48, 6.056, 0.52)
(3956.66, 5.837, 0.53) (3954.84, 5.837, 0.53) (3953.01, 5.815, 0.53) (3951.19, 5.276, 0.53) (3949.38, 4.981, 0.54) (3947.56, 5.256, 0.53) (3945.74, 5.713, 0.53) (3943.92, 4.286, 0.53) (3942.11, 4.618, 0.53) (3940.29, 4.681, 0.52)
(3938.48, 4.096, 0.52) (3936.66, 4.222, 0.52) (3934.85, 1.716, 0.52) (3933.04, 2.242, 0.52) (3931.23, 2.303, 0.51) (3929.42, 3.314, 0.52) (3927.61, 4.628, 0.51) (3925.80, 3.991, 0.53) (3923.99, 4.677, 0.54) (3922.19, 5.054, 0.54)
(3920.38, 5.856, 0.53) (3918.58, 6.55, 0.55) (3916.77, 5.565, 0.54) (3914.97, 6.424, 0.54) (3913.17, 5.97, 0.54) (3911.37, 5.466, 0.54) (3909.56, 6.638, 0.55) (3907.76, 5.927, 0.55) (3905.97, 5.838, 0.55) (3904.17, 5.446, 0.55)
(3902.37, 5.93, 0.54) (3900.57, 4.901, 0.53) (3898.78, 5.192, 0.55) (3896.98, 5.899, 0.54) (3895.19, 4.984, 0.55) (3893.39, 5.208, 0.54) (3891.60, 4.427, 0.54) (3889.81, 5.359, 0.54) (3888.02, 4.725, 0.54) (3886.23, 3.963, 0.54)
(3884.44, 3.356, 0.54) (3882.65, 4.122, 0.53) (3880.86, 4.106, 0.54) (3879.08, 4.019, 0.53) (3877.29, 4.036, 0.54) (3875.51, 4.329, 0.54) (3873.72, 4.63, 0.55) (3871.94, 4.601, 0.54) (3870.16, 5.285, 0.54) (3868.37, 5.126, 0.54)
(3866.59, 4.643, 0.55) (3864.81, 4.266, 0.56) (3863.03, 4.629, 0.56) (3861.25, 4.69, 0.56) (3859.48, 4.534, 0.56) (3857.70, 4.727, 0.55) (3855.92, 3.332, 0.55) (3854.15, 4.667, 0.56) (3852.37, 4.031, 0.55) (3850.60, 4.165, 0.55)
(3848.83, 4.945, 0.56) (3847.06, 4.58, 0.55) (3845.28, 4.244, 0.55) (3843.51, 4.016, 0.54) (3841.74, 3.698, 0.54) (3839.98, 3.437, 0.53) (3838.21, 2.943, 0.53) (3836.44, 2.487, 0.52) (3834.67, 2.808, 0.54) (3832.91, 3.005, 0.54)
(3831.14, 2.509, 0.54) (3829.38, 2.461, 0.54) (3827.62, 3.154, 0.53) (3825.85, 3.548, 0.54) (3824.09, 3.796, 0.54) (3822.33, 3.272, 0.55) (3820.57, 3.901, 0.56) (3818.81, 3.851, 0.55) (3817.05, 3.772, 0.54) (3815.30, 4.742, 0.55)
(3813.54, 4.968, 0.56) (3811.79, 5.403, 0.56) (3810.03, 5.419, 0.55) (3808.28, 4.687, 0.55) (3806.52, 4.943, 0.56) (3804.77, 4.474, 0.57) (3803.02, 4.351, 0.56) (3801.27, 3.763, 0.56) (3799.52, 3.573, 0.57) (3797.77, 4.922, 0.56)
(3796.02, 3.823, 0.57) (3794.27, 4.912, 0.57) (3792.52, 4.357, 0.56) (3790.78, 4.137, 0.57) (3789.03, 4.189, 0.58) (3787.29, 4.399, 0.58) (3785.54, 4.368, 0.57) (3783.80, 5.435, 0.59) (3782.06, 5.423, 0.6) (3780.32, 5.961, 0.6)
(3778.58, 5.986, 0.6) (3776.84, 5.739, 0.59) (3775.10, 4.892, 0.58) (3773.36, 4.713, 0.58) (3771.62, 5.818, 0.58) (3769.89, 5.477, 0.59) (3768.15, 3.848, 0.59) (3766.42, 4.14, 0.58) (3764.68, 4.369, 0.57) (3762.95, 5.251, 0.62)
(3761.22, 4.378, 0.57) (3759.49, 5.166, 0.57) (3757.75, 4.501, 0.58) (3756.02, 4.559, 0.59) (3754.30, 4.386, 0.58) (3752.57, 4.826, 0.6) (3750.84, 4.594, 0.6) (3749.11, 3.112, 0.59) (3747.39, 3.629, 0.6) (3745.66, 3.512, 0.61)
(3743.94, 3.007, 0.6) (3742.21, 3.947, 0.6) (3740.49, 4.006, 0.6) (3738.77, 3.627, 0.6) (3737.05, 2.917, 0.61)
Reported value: 1.86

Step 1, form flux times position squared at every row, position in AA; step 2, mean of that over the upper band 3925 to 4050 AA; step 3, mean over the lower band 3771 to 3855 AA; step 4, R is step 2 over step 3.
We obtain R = 1.63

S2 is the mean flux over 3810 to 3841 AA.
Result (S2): 3.59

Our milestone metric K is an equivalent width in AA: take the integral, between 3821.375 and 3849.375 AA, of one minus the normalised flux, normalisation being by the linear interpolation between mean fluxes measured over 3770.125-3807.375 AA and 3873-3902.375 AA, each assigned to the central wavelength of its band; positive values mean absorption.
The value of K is 7.7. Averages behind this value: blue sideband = 4.78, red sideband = 4.62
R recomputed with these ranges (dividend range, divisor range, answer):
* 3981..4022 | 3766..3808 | 1.85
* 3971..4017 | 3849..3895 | 1.69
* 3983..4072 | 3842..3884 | 1.96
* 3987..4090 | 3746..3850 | 2.11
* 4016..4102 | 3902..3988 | 1.74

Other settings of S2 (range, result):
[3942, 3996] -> 5.38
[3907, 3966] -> 4.81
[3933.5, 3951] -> 4.38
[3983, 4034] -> 7.99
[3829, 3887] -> 4.03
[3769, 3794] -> 5.06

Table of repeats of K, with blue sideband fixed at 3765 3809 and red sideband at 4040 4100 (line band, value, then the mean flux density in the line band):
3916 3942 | 8.8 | 4.21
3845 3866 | 4.2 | 4.41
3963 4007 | 6.2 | 6.09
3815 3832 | 5.6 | 3.46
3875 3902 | 6.0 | 4.61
